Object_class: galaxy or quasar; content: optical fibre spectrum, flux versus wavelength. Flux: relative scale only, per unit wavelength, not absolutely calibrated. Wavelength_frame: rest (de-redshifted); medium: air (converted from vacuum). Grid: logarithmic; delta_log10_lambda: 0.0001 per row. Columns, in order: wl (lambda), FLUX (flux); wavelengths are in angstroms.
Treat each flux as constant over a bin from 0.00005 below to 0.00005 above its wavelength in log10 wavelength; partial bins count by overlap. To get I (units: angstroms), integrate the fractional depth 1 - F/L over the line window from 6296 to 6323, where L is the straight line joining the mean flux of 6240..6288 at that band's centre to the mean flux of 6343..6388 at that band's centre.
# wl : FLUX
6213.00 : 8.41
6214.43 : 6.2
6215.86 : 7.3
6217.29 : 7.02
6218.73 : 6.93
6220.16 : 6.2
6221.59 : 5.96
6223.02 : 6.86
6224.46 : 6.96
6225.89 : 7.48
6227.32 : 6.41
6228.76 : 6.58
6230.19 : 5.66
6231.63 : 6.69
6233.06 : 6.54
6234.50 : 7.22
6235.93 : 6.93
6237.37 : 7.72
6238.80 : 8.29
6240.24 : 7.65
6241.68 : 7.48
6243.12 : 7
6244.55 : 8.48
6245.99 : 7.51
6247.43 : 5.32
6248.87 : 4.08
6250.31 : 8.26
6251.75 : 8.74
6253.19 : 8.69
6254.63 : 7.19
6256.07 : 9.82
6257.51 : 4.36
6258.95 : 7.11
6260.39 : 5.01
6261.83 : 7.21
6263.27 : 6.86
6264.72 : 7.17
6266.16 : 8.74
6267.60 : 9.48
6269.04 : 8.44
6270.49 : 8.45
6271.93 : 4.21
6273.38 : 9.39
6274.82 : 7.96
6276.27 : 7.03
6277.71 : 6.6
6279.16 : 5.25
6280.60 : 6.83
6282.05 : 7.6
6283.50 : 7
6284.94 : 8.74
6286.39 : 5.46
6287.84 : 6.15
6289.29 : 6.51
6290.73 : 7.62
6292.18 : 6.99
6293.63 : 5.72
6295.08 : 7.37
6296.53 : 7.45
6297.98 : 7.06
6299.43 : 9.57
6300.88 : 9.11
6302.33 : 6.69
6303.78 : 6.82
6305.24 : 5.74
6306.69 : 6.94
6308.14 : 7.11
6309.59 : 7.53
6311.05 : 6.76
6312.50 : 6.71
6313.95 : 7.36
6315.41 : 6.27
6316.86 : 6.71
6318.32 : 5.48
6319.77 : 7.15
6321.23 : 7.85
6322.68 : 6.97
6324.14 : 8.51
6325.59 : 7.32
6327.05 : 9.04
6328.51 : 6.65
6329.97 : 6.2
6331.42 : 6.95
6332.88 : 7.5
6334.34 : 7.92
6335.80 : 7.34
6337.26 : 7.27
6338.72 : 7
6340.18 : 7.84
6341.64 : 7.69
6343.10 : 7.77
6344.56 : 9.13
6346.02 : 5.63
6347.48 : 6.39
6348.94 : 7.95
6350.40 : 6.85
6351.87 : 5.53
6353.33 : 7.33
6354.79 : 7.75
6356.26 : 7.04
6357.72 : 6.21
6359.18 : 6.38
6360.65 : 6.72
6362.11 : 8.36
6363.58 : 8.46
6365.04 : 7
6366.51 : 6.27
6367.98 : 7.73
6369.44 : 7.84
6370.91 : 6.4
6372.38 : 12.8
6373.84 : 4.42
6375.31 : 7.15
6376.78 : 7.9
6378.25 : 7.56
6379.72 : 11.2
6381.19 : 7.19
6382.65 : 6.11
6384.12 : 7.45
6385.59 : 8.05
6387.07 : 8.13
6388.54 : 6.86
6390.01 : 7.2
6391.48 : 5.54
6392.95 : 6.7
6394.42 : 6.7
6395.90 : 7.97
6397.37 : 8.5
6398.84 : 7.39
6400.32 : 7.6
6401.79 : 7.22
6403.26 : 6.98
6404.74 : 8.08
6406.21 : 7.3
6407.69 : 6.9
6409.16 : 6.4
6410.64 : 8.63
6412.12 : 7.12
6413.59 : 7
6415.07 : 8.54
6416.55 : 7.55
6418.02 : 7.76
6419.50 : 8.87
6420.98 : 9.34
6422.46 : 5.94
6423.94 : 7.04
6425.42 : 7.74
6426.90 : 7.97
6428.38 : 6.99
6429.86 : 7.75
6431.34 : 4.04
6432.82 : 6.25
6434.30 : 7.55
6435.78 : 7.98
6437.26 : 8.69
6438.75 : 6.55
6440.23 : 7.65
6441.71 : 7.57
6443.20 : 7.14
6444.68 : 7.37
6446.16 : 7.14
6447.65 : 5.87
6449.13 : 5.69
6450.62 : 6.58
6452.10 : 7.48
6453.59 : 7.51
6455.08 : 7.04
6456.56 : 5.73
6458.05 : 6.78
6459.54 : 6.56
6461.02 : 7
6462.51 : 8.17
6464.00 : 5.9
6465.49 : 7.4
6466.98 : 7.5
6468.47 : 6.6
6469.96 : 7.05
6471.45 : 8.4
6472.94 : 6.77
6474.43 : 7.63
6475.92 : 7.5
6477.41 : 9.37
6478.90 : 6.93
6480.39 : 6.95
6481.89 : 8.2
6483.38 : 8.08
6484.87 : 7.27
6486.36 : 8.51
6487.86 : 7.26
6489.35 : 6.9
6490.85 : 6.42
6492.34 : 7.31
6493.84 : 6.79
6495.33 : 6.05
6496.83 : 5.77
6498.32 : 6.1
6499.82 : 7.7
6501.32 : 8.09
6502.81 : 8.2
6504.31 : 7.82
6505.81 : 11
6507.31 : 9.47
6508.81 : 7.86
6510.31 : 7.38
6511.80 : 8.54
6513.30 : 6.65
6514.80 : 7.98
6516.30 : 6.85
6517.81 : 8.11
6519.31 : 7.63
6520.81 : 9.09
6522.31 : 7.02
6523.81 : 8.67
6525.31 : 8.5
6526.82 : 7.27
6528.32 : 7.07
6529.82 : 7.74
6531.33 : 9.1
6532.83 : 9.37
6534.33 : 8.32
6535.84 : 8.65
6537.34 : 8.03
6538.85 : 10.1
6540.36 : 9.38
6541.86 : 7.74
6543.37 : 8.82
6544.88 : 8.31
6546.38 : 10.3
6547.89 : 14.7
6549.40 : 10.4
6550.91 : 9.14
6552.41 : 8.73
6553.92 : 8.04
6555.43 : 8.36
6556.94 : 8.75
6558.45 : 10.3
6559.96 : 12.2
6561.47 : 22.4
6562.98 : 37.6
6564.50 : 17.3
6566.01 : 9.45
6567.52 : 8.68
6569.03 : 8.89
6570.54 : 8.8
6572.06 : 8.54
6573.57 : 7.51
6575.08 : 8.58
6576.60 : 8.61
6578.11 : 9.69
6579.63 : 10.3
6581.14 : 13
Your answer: 0.7 angstroms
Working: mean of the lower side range 7.22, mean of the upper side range 7.44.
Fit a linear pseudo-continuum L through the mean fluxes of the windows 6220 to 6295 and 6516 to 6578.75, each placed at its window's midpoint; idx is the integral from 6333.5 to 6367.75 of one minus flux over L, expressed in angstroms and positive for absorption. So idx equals 3.5 angstroms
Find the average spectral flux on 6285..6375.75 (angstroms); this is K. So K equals 7.2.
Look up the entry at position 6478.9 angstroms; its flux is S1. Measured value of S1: 6.93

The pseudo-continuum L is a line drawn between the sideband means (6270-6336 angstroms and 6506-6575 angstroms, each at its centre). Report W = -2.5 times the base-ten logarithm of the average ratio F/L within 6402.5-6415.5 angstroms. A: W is 0.13 mag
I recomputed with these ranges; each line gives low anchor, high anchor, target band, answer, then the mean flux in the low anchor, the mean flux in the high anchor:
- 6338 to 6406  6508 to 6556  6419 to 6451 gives 2.8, 7.39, 8.56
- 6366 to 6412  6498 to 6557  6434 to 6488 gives 5.1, 7.49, 8.54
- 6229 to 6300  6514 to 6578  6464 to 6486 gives 4.3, 7.19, 10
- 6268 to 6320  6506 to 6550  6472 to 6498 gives 3.3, 7.06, 8.61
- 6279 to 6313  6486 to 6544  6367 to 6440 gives 0.1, 7.06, 7.92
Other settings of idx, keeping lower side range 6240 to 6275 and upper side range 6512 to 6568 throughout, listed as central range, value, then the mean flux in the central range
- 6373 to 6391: 2.4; 7.44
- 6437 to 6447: 2.0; 7.37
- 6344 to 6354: 1.6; 6.93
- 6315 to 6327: 1.3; 7.17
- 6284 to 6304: 1.3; 7.24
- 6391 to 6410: 3.4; 7.21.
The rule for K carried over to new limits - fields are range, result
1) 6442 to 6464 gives 6.84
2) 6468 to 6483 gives 7.57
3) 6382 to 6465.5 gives 7.21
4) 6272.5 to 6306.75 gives 7.14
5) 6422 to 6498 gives 7.1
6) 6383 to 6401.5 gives 7.31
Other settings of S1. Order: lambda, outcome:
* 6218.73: 6.93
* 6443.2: 7.14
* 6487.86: 7.26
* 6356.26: 7.04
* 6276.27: 7.03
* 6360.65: 6.72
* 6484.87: 7.27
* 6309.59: 7.53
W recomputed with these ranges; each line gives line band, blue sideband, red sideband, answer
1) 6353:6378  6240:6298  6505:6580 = 0.10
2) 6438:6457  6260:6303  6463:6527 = 0.10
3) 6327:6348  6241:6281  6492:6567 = 0.08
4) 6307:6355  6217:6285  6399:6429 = 0.02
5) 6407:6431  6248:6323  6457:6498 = -0.05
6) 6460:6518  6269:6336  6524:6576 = 0.27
